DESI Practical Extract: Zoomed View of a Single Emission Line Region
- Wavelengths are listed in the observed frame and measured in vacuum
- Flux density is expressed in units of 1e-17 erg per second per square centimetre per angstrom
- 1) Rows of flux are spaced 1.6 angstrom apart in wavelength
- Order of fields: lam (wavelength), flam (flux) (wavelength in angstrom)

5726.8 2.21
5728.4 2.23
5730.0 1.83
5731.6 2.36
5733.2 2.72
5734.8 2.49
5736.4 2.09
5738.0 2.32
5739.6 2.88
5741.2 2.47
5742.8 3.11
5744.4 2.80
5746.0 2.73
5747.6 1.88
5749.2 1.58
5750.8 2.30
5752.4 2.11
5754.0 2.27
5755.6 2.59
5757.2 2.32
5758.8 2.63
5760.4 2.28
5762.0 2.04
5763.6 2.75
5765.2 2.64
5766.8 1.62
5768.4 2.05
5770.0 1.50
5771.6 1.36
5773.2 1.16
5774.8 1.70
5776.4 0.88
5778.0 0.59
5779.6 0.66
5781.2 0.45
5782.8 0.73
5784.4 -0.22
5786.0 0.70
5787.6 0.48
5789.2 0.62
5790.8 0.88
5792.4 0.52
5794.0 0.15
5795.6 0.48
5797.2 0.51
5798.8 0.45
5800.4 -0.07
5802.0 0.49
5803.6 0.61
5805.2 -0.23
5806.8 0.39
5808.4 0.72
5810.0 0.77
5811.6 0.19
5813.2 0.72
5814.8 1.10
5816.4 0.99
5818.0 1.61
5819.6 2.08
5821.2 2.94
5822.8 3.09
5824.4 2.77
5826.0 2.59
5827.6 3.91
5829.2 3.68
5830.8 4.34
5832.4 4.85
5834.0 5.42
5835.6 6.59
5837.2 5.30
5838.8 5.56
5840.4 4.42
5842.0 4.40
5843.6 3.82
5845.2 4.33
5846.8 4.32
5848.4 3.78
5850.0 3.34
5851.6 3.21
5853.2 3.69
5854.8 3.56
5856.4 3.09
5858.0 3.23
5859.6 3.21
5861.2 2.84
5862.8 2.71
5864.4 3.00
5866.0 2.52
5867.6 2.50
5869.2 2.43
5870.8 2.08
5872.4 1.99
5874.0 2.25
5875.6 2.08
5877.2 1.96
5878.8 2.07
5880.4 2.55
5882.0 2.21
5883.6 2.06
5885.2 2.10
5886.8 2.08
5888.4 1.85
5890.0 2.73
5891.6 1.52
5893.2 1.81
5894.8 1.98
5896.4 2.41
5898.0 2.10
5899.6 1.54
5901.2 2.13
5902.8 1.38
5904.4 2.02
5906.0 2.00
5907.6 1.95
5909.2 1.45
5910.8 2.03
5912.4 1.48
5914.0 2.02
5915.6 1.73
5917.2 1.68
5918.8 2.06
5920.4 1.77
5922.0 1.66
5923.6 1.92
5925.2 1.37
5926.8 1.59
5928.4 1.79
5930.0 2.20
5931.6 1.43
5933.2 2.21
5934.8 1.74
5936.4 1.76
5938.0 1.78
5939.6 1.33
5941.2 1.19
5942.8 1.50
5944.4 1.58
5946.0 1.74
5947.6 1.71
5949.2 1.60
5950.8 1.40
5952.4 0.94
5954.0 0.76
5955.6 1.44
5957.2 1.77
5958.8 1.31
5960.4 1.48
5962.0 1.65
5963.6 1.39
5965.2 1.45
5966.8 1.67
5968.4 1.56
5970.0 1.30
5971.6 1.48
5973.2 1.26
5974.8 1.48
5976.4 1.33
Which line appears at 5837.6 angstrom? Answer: C IV 1549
